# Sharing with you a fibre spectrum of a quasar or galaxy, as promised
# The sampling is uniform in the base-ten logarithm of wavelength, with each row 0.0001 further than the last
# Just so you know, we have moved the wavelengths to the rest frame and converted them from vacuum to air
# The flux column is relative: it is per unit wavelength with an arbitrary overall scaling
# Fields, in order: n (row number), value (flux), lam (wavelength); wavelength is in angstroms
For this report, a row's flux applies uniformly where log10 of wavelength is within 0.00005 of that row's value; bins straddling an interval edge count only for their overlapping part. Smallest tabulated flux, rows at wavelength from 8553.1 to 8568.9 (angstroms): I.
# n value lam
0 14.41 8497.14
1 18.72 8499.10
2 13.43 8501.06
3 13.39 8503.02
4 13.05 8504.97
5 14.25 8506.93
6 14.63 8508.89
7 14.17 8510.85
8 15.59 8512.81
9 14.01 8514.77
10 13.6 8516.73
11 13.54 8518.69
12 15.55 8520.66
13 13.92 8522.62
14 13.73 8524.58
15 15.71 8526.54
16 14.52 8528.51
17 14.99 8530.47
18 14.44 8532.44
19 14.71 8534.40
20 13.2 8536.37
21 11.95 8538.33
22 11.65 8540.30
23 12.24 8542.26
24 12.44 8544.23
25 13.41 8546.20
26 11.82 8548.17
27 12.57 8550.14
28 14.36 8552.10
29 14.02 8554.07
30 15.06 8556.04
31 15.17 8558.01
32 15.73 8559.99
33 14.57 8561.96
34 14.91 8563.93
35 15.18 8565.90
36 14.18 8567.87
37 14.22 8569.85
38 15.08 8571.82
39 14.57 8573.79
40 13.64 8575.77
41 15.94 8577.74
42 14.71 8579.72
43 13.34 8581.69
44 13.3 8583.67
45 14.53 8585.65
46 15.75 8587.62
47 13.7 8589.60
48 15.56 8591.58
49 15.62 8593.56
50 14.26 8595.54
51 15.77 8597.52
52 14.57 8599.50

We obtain 14.02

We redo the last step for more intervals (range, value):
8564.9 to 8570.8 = 14.18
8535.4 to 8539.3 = 11.95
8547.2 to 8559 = 11.82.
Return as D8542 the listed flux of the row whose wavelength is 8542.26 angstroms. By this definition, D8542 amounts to 12.24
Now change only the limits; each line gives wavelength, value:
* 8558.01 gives 15.17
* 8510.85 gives 14.17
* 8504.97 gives 13.05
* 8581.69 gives 13.34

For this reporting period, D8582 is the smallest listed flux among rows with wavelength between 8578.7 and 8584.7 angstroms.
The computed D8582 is 13.3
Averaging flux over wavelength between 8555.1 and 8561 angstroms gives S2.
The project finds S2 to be 15.3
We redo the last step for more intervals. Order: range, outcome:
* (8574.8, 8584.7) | 14.2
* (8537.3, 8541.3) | 11.8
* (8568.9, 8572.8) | 14.7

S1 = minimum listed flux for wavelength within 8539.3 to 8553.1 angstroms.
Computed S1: 11.65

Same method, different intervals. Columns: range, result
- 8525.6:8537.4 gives 13.2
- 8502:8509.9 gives 13.05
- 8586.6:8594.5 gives 13.7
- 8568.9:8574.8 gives 14.22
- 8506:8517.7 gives 13.6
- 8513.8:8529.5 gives 13.54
